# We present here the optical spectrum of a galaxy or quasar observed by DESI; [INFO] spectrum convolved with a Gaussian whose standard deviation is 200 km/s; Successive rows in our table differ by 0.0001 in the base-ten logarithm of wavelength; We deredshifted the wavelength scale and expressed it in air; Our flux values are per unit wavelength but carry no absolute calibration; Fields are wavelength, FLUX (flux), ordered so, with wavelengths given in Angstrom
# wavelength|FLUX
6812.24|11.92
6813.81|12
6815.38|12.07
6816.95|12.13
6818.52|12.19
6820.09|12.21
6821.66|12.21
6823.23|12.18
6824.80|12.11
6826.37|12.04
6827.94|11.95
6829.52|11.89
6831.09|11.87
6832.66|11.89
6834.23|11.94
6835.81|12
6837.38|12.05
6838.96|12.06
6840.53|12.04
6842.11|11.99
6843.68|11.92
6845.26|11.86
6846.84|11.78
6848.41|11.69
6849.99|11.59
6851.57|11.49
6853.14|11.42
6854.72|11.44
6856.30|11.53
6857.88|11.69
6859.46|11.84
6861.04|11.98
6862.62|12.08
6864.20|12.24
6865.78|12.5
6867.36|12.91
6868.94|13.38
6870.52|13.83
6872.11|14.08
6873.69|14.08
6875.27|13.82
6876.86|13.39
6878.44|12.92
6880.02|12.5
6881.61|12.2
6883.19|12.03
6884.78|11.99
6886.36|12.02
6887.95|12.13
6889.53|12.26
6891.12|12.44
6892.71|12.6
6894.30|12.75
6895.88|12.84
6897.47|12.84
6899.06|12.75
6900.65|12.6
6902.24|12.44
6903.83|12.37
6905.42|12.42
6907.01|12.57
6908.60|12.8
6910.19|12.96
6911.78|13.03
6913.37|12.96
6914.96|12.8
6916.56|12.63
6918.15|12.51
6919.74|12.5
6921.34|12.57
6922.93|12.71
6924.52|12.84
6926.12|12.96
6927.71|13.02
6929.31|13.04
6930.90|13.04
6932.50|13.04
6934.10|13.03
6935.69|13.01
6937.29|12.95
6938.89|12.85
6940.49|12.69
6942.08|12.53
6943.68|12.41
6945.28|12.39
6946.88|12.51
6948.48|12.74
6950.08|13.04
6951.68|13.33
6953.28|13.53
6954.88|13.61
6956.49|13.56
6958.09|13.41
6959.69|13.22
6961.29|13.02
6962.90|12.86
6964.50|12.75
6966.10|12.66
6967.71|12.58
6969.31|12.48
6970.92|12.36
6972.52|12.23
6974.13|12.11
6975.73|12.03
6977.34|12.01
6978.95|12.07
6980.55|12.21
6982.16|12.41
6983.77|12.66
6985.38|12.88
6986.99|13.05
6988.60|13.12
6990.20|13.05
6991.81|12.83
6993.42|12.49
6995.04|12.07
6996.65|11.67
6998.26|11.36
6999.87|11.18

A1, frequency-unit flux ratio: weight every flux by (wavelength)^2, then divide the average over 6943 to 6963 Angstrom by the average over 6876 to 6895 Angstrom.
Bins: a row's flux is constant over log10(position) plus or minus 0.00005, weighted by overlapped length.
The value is 1.07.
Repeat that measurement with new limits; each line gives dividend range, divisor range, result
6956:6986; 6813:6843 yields 1.09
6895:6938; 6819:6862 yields 1.10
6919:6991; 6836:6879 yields 1.06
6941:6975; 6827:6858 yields 1.12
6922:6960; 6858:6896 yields 1.04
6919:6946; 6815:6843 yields 1.10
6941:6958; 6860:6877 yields 1.02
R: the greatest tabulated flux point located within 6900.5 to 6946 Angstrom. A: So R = 13.04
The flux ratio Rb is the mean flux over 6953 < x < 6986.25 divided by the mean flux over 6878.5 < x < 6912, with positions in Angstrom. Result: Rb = 1.0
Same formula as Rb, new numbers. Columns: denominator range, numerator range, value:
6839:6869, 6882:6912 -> 1.05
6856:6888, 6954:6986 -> 1.00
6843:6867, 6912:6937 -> 1.09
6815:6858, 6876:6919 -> 1.06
